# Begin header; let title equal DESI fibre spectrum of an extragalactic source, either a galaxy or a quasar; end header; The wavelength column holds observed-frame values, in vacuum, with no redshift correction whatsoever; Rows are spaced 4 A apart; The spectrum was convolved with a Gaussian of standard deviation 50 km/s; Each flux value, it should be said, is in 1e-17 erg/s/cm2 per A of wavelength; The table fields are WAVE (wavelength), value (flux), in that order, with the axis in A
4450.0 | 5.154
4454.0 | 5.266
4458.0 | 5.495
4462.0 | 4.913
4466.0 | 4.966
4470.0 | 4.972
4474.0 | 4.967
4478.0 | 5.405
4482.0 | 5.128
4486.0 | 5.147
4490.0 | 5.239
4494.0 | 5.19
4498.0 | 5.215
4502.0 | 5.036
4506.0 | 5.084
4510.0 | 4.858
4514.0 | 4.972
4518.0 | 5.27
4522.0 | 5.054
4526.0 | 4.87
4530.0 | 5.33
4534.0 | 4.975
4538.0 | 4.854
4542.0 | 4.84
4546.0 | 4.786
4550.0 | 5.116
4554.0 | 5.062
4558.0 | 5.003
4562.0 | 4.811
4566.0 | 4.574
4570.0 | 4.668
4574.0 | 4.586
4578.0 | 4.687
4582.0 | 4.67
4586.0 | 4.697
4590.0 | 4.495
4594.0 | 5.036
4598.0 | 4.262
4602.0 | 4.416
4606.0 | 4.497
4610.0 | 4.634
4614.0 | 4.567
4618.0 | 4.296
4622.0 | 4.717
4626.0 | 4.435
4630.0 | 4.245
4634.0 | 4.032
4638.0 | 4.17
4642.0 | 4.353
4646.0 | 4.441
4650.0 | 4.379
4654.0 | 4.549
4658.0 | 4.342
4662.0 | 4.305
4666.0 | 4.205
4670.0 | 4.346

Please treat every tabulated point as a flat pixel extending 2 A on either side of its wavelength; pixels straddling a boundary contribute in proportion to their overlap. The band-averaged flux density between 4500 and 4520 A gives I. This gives 5.04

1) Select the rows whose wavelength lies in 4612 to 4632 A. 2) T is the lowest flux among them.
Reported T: 4.245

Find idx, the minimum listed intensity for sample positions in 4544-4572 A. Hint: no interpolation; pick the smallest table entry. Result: 4.574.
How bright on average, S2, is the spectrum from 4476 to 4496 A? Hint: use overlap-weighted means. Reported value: 5.22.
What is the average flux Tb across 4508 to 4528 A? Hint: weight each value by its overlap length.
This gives 5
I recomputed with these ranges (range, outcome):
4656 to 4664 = 4.32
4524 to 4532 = 5.1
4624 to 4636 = 4.24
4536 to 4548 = 4.83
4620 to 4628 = 4.58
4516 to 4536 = 5.1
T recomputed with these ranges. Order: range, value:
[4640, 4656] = 4.353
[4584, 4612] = 4.262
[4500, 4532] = 4.858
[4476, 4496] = 5.128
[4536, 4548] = 4.786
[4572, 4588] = 4.586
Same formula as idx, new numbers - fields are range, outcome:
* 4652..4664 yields 4.305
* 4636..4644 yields 4.17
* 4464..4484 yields 4.966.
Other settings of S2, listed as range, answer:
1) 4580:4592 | 4.62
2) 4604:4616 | 4.57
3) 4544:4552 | 4.95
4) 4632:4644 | 4.18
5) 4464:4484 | 5.09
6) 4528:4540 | 5.05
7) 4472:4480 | 5.19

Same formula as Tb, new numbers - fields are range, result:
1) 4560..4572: 4.68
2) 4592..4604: 4.57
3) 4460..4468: 4.94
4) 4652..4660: 4.45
